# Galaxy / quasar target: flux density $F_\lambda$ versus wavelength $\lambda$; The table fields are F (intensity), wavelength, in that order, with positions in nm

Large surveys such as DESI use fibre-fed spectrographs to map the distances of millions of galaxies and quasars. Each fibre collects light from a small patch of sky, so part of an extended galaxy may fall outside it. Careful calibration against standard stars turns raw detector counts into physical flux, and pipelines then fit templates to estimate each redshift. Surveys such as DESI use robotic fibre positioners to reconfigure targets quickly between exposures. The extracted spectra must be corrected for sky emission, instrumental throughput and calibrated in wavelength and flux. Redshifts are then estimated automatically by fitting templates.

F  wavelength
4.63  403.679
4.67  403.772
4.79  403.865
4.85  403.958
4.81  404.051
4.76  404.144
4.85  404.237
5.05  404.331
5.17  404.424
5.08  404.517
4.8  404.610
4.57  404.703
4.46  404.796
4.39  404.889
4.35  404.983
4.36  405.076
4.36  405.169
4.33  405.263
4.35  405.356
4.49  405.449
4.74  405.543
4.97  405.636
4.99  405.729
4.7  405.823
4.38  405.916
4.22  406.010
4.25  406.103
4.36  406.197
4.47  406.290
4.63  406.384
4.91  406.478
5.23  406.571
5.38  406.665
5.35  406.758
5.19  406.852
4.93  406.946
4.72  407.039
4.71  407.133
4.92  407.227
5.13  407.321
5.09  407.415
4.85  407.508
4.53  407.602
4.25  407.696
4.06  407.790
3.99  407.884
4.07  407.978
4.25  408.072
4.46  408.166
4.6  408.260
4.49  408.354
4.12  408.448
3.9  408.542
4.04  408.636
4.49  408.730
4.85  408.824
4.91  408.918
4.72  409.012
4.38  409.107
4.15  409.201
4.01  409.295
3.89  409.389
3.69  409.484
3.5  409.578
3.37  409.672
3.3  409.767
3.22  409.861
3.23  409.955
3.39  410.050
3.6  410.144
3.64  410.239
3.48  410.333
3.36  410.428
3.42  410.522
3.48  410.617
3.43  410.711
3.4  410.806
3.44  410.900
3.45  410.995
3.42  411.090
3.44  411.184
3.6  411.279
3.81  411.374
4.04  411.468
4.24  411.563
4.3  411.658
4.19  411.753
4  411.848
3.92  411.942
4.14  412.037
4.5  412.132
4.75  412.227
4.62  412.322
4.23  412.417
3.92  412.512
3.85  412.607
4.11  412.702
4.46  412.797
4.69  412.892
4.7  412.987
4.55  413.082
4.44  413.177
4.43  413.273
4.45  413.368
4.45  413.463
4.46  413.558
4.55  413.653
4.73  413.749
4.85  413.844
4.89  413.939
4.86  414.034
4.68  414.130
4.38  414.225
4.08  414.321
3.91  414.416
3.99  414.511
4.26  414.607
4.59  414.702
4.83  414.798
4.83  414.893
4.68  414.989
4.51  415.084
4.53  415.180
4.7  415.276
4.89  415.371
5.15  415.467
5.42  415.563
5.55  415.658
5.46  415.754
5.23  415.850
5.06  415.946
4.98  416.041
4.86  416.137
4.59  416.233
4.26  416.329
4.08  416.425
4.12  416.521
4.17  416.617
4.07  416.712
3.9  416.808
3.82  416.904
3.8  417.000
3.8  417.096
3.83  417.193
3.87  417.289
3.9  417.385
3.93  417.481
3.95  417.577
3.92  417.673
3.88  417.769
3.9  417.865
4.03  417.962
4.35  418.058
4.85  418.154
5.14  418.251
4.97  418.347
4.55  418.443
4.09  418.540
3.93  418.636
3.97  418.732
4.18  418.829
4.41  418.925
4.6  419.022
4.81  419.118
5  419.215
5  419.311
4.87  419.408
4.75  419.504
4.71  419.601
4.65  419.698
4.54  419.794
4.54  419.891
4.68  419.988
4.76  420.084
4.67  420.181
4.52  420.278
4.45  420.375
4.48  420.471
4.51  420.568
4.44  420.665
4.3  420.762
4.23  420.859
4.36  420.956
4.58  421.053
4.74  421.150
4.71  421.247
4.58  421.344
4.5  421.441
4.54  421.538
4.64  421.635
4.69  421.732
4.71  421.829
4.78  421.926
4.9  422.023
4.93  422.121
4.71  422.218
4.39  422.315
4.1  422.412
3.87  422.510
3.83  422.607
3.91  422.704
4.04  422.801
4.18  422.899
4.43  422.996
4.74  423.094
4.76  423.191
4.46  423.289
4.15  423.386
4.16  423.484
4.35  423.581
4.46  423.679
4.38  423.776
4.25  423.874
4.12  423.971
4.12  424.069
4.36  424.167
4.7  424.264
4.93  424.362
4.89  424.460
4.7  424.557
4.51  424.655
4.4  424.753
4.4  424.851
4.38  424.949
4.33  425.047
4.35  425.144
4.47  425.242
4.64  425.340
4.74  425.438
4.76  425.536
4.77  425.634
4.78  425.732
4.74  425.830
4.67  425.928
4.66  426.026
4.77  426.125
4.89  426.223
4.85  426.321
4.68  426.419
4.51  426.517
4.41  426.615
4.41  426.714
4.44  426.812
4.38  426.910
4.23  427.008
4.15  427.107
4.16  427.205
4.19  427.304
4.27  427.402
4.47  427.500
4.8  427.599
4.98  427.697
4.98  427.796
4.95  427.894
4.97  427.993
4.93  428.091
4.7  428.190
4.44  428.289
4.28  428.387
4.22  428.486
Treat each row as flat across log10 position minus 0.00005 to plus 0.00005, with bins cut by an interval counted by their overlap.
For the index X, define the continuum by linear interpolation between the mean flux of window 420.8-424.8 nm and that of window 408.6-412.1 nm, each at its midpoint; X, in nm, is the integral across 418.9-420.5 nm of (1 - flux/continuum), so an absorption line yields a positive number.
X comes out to -0.14 nm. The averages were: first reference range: 3.81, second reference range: 4.46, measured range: 4.68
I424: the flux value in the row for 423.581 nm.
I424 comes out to 4.35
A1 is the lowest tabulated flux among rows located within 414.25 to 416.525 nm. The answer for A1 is 3.91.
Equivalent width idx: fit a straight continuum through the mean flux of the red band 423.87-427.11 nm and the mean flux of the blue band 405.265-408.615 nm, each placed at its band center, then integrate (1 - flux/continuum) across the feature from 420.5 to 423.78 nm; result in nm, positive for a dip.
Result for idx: 0.08 nm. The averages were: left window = 4.61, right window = 4.55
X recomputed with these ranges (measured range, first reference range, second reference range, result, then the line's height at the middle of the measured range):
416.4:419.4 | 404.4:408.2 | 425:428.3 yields 0.25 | 4.62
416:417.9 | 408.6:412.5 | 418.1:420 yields 0.15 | 4.43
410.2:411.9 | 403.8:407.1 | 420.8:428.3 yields 0.36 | 4.66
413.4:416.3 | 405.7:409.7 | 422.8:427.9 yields -0.14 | 4.5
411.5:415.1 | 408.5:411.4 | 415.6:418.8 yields -0.36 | 4.01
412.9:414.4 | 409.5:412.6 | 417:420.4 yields -0.22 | 3.97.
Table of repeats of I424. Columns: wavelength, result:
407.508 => 4.85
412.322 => 4.62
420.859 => 4.23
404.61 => 4.8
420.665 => 4.44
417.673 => 3.92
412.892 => 4.69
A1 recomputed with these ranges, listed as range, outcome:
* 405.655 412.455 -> 3.22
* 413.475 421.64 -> 3.8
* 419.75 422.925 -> 3.83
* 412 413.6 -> 3.85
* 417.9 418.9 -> 3.93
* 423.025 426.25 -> 4.12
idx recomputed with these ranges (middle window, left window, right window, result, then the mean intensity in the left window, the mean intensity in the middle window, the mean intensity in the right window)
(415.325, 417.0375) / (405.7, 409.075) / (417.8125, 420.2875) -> -0.03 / 4.61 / 4.64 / 4.56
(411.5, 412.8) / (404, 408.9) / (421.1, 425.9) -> 0.10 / 4.62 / 4.22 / 4.49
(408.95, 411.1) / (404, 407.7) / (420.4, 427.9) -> 0.49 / 4.73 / 3.62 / 4.5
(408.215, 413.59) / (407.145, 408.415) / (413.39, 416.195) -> 0.70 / 4.51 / 4.01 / 4.73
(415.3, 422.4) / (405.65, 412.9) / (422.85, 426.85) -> -0.17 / 4.2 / 4.51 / 4.53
